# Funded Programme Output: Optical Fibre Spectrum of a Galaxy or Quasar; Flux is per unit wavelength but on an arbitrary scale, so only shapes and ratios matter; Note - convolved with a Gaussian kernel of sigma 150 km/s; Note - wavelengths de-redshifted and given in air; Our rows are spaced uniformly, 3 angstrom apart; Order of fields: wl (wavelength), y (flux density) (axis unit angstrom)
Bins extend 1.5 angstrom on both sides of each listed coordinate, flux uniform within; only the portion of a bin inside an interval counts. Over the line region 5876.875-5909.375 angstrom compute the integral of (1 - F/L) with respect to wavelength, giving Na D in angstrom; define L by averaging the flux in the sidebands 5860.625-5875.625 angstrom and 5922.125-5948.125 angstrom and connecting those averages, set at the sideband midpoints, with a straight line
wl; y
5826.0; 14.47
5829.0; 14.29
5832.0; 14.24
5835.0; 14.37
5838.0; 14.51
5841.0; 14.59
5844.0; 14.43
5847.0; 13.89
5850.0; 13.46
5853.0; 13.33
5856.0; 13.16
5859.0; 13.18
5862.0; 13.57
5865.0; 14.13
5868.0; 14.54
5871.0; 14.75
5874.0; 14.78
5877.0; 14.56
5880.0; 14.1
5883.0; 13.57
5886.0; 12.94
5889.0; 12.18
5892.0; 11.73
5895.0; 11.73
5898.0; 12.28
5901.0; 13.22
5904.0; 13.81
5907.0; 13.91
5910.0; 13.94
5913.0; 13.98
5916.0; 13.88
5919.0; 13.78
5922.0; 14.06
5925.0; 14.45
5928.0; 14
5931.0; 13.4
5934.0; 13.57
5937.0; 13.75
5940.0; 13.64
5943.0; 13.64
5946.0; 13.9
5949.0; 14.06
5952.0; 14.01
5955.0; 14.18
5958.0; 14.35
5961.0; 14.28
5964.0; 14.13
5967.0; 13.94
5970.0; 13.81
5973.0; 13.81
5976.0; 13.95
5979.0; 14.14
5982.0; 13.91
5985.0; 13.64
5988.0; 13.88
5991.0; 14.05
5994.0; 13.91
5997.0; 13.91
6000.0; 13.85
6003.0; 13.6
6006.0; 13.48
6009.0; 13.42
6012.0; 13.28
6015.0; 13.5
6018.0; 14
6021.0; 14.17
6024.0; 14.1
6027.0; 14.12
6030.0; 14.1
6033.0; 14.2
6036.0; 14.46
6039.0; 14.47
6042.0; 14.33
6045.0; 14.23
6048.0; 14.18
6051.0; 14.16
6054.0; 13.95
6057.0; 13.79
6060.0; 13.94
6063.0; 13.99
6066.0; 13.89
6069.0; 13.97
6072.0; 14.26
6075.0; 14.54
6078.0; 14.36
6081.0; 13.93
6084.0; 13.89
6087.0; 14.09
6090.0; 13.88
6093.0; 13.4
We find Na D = 2.5 angstrom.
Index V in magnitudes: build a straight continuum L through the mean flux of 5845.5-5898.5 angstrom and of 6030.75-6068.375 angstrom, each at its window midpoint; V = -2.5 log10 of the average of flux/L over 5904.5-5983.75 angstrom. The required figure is -0.02 mag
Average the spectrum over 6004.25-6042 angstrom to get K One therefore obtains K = 14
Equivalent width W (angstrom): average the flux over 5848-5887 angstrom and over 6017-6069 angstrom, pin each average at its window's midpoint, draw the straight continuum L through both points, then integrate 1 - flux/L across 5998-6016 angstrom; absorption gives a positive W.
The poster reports 0.7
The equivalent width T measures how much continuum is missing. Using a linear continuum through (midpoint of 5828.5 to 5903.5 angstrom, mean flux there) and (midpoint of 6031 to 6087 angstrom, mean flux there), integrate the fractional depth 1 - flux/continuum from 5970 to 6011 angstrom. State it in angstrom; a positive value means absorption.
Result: 0.5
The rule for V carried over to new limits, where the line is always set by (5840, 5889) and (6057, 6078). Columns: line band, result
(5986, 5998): 0.01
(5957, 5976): 0.00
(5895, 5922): 0.03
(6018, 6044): -0.01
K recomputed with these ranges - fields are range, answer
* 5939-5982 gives 14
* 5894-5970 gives 13.8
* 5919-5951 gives 13.8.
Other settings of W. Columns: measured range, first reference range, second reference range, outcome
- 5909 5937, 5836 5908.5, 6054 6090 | -0.3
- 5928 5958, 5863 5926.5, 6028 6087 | -0.1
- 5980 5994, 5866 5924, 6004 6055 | 0.0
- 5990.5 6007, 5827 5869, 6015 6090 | 0.3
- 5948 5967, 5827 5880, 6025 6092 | -0.1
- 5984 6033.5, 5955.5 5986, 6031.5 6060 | 0.9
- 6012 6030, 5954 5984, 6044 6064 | 0.1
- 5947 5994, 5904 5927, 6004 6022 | -0.8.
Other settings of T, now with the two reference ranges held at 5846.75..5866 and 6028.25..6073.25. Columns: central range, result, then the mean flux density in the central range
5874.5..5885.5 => -0.4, 14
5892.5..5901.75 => 0.9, 12.3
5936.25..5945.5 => 0.0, 13.7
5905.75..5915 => -0.2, 13.9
